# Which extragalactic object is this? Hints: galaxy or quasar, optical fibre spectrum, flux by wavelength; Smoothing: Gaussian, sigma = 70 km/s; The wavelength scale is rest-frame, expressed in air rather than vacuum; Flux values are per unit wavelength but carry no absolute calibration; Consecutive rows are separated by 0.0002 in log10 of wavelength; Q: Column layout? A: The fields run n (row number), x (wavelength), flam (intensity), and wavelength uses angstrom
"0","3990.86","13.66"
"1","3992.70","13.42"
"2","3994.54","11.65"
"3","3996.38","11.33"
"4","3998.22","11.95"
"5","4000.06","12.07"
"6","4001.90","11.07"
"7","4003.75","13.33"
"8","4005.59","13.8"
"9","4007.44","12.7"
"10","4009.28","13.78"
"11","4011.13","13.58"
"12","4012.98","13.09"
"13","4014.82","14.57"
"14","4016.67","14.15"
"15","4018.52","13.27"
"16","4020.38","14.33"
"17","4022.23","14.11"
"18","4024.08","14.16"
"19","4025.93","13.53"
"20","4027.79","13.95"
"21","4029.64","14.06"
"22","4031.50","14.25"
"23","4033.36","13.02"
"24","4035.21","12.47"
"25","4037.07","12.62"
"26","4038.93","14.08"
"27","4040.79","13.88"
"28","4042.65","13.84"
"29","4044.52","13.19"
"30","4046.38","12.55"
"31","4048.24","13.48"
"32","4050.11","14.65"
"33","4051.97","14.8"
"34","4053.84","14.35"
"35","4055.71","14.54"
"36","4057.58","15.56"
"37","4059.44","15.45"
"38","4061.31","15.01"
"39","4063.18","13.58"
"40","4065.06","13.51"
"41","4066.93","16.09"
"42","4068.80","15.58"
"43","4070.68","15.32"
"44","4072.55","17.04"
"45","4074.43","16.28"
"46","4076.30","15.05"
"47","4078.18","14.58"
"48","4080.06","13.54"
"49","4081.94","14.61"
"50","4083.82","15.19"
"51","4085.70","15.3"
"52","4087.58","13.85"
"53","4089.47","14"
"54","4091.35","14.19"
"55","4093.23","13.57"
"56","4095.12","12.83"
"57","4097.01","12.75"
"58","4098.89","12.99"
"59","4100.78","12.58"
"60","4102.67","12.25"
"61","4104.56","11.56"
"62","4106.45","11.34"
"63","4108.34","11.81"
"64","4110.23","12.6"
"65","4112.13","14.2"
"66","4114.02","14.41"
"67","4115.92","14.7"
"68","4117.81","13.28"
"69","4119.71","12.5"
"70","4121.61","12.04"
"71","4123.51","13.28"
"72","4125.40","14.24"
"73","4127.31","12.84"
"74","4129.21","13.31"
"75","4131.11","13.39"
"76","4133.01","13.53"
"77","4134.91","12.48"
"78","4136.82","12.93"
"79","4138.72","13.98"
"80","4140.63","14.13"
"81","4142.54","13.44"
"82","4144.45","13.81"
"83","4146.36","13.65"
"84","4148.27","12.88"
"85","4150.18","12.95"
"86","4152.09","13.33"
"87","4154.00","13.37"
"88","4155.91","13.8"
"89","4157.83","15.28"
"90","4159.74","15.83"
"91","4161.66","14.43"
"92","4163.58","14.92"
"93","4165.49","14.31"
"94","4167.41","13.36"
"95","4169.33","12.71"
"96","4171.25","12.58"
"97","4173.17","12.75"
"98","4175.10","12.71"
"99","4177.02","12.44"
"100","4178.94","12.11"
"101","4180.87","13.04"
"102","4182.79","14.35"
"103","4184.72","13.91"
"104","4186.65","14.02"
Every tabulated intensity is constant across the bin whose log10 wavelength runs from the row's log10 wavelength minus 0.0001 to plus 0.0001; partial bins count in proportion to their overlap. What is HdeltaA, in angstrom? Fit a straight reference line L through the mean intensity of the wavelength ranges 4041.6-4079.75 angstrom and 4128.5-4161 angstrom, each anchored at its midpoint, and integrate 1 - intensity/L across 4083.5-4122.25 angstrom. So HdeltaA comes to 2.7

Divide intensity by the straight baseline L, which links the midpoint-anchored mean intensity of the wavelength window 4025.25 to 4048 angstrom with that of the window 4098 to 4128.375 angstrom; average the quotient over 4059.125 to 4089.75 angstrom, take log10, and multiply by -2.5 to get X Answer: -0.14 mag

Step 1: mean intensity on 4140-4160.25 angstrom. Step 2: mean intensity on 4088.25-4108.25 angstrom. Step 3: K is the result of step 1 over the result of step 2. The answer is 1.1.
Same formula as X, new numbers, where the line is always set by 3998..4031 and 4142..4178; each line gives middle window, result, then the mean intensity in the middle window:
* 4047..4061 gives -0.09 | 14.7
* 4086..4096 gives -0.02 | 13.8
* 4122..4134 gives 0.02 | 13.4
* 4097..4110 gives 0.12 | 12.2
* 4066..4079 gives -0.16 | 15.7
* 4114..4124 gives 0.02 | 13.3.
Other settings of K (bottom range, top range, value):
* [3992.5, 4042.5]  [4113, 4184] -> 1.02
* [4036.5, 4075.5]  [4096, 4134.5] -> 0.89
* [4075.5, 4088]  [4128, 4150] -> 0.92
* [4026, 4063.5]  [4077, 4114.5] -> 0.96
